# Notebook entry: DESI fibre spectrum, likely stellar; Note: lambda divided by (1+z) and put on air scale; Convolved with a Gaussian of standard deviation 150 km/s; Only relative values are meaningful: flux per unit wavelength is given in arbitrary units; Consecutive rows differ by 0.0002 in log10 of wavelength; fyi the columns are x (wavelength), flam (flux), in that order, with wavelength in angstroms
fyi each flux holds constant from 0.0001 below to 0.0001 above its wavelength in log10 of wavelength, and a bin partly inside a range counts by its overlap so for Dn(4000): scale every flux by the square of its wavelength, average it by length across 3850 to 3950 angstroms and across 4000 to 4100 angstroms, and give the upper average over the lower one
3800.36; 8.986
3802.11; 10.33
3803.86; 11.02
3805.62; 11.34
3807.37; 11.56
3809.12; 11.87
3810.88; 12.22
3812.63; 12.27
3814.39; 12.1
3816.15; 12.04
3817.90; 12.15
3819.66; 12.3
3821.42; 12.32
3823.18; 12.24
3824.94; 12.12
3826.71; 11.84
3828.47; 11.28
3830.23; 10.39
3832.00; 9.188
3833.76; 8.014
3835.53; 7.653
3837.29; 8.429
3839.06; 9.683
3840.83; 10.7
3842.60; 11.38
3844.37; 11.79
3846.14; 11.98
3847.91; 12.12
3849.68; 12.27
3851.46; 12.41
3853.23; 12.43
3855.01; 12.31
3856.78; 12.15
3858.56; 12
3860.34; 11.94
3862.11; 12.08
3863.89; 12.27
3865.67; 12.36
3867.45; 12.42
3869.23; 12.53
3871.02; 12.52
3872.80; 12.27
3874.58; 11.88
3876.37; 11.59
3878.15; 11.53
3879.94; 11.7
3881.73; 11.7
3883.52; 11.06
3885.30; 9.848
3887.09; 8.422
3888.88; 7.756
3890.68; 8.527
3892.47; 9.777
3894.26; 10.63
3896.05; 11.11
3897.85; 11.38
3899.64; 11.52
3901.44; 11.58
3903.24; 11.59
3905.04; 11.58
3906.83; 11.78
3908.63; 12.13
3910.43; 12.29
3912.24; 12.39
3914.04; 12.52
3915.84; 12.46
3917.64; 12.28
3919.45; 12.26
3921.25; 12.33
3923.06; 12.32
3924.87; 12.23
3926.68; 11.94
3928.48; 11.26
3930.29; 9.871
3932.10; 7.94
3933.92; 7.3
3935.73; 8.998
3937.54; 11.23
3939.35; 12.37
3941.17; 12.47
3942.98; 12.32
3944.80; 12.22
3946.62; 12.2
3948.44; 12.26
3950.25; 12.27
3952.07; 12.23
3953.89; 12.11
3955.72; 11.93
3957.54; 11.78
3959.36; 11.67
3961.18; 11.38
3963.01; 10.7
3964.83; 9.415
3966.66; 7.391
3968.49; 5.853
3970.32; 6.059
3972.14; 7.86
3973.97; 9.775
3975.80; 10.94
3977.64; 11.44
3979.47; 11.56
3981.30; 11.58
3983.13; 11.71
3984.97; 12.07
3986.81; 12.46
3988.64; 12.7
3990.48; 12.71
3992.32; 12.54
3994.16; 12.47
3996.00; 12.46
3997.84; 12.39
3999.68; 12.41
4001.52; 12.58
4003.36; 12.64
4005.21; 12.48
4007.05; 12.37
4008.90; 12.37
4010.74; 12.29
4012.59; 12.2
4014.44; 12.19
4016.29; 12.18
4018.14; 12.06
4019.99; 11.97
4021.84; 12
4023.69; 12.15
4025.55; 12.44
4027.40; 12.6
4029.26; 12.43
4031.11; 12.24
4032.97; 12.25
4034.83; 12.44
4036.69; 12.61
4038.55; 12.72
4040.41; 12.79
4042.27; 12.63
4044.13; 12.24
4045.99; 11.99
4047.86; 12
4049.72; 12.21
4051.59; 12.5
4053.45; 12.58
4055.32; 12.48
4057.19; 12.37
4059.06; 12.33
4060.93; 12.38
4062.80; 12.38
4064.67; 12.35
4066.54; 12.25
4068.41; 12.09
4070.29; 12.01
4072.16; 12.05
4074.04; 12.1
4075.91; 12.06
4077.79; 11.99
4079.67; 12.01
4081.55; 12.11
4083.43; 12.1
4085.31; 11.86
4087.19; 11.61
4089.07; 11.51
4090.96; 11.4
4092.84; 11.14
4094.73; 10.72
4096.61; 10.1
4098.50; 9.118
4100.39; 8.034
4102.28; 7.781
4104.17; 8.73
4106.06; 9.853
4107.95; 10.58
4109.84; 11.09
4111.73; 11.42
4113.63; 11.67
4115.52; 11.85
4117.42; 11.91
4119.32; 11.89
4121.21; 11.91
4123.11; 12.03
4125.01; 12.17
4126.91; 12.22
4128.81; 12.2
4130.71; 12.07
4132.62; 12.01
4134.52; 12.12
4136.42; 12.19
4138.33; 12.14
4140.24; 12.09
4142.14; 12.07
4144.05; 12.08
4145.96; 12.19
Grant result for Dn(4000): 1.13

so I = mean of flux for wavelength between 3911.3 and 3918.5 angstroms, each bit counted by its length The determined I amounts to 12.4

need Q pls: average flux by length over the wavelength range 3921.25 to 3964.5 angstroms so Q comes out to 11.3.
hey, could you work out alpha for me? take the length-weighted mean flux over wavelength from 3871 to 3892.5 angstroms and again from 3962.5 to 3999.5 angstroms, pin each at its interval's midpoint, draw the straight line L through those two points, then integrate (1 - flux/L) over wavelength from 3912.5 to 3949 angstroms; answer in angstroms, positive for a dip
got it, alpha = -2.6 angstroms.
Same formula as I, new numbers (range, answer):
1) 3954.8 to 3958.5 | 11.8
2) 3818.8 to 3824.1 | 12.3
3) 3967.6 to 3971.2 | 5.95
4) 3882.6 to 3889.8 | 9.28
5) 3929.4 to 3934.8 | 8.36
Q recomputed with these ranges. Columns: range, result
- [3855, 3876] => 12.2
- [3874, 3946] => 11.2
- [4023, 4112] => 11.7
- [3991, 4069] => 12.4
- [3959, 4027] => 11.4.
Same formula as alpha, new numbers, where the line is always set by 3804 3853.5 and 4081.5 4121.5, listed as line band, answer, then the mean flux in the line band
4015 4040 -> -3.21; 12.3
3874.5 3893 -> 1.47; 10.3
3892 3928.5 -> -2.27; 11.8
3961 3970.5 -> 2.24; 8.42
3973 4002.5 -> -2.67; 12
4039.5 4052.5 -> -1.73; 12.3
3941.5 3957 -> -1.59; 12.2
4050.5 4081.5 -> -3.96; 12.2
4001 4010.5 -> -1.31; 12.5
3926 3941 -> 1.19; 10.2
